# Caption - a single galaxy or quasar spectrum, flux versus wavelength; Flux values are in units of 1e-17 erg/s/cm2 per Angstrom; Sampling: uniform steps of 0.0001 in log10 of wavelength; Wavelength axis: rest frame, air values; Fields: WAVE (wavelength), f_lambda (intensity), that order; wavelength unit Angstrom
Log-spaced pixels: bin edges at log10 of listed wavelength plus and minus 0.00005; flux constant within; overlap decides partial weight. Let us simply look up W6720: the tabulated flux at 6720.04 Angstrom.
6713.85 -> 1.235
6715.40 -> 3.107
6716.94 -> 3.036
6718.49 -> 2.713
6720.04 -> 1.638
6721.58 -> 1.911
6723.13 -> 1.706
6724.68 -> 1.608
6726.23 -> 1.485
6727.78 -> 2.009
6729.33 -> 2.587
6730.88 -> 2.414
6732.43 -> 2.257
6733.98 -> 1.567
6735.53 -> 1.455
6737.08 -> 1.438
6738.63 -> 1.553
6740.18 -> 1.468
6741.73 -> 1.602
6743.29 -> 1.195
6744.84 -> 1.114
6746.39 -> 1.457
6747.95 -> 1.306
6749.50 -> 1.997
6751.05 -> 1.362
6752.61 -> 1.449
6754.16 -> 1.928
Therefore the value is 1.638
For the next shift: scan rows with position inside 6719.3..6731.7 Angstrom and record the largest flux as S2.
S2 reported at 2.587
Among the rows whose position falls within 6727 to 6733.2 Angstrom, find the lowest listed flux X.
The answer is 2.009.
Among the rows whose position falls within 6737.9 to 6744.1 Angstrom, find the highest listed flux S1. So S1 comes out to 1.602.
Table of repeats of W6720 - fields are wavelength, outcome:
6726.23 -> 1.485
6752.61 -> 1.449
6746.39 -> 1.457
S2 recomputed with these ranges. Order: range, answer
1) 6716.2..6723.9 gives 3.036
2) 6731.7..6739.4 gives 2.257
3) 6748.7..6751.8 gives 1.997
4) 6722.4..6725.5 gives 1.706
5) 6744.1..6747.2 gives 1.457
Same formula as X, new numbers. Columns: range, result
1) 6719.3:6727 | 1.485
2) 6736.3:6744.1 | 1.195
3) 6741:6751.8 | 1.114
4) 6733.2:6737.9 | 1.438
